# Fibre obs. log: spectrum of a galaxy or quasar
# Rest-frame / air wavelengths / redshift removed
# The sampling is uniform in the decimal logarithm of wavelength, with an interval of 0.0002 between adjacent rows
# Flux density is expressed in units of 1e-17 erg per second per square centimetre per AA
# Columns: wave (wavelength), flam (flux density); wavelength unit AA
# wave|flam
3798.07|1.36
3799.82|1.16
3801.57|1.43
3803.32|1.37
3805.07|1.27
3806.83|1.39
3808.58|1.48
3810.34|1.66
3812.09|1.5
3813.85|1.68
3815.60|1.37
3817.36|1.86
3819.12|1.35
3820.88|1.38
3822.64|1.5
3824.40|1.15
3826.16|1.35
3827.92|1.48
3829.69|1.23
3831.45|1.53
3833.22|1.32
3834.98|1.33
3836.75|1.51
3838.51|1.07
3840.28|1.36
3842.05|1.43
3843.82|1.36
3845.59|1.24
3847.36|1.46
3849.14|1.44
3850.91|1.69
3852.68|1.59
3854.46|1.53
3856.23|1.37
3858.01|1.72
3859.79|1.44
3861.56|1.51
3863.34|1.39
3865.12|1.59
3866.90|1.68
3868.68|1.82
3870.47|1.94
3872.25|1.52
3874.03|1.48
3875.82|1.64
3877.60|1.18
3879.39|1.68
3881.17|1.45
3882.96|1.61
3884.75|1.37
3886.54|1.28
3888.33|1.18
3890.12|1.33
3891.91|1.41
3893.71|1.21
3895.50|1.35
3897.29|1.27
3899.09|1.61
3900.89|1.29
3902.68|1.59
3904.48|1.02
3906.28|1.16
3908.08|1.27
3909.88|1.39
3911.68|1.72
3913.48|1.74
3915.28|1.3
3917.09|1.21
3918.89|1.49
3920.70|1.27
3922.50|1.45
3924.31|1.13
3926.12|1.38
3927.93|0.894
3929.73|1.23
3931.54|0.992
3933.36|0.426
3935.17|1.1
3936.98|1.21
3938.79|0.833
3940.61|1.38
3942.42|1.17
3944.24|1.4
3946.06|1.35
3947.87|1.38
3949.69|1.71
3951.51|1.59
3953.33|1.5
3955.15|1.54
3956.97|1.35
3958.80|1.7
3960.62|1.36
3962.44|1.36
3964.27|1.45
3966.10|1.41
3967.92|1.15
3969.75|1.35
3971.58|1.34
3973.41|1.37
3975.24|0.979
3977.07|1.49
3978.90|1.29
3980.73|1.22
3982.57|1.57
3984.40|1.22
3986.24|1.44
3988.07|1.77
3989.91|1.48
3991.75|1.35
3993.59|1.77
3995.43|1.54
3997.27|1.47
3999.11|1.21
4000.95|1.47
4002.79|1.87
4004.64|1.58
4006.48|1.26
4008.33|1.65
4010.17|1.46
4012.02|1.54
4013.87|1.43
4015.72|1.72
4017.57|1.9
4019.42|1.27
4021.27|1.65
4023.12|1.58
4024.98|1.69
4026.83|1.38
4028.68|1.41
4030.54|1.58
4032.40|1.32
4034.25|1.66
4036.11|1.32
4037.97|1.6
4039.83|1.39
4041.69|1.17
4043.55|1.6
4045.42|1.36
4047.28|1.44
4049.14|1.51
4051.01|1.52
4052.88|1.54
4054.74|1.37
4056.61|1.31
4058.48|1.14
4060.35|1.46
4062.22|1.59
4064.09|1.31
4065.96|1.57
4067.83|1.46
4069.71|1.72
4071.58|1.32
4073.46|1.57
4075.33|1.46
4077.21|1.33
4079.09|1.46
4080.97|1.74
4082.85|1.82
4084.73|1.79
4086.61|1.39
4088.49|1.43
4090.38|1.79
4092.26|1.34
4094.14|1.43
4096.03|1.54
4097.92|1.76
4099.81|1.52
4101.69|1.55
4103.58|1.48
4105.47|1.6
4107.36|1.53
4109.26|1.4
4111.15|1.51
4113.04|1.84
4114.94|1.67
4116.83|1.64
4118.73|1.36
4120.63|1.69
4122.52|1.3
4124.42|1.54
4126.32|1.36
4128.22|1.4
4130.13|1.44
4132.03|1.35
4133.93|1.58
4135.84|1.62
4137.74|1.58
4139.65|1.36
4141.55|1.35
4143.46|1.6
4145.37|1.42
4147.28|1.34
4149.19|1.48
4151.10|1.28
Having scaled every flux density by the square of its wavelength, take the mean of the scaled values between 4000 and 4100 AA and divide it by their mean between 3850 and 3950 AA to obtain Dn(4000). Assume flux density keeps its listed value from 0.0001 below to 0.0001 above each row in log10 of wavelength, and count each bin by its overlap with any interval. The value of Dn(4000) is 1.18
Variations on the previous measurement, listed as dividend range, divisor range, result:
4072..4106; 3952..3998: 1.16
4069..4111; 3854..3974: 1.22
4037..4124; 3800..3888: 1.16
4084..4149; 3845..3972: 1.21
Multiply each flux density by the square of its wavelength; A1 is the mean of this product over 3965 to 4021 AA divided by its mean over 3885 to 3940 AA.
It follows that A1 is 1.2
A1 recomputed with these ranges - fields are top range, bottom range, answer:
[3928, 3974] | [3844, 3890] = 0.90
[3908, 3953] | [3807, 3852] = 0.95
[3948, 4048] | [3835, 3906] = 1.08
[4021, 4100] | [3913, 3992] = 1.19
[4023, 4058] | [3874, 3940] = 1.20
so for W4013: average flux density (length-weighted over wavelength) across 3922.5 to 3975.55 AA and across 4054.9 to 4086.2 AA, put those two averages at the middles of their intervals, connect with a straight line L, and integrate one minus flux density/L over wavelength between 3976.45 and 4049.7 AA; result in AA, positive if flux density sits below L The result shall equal -5.0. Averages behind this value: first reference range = 1.28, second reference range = 1.5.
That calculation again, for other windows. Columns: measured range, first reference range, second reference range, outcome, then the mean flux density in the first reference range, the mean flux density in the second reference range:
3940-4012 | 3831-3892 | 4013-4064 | 1.82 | 1.47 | 1.48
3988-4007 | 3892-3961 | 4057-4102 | -1.48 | 1.32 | 1.52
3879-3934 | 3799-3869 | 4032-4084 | 5.33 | 1.45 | 1.47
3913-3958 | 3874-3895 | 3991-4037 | 5.27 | 1.4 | 1.52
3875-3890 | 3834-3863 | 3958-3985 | -0.03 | 1.44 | 1.35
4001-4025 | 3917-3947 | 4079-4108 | -3.53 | 1.17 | 1.58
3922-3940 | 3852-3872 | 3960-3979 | 4.57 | 1.6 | 1.32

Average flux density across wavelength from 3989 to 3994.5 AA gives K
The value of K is 1.53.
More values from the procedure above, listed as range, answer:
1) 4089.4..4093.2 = 1.56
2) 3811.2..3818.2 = 1.6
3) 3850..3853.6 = 1.64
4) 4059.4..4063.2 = 1.52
